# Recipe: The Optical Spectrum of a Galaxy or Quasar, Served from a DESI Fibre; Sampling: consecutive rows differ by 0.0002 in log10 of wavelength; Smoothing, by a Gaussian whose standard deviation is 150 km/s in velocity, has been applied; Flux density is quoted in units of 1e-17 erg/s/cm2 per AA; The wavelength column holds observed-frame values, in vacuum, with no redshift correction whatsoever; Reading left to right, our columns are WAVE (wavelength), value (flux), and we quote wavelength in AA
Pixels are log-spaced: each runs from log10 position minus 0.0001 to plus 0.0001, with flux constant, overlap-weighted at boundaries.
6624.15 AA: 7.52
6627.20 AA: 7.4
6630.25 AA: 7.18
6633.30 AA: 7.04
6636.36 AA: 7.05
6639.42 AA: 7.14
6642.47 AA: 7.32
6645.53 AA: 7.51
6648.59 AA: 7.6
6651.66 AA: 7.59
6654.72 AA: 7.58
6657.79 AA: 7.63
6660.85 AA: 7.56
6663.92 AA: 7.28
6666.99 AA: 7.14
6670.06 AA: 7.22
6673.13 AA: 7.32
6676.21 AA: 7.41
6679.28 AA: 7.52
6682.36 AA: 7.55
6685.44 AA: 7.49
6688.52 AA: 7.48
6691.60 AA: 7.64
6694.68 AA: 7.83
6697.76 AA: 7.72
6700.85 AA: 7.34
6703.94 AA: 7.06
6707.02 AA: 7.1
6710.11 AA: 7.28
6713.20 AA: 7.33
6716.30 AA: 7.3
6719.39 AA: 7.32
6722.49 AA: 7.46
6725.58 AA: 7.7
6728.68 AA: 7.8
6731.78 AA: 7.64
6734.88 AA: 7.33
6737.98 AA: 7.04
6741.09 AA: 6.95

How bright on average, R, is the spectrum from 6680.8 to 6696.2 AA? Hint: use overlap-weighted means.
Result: 7.6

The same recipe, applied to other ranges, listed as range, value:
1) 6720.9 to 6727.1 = 7.58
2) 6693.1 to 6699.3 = 7.78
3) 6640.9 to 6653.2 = 7.51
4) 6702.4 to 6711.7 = 7.15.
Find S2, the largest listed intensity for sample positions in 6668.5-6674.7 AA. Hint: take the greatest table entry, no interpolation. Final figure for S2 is 7.32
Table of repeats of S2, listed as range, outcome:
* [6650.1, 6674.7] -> 7.63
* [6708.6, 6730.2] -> 7.8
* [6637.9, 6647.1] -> 7.51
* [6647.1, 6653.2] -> 7.6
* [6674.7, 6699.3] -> 7.83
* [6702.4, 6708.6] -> 7.1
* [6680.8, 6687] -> 7.55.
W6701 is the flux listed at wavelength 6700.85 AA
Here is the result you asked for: 7.34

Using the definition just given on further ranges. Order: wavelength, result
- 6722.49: 7.46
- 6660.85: 7.56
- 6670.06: 7.22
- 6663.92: 7.28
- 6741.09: 6.95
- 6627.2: 7.4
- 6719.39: 7.32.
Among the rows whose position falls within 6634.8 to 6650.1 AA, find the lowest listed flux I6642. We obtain 7.05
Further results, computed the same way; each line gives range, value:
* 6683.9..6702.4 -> 7.34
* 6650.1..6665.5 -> 7.28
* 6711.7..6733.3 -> 7.3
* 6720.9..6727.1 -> 7.46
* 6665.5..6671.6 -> 7.14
